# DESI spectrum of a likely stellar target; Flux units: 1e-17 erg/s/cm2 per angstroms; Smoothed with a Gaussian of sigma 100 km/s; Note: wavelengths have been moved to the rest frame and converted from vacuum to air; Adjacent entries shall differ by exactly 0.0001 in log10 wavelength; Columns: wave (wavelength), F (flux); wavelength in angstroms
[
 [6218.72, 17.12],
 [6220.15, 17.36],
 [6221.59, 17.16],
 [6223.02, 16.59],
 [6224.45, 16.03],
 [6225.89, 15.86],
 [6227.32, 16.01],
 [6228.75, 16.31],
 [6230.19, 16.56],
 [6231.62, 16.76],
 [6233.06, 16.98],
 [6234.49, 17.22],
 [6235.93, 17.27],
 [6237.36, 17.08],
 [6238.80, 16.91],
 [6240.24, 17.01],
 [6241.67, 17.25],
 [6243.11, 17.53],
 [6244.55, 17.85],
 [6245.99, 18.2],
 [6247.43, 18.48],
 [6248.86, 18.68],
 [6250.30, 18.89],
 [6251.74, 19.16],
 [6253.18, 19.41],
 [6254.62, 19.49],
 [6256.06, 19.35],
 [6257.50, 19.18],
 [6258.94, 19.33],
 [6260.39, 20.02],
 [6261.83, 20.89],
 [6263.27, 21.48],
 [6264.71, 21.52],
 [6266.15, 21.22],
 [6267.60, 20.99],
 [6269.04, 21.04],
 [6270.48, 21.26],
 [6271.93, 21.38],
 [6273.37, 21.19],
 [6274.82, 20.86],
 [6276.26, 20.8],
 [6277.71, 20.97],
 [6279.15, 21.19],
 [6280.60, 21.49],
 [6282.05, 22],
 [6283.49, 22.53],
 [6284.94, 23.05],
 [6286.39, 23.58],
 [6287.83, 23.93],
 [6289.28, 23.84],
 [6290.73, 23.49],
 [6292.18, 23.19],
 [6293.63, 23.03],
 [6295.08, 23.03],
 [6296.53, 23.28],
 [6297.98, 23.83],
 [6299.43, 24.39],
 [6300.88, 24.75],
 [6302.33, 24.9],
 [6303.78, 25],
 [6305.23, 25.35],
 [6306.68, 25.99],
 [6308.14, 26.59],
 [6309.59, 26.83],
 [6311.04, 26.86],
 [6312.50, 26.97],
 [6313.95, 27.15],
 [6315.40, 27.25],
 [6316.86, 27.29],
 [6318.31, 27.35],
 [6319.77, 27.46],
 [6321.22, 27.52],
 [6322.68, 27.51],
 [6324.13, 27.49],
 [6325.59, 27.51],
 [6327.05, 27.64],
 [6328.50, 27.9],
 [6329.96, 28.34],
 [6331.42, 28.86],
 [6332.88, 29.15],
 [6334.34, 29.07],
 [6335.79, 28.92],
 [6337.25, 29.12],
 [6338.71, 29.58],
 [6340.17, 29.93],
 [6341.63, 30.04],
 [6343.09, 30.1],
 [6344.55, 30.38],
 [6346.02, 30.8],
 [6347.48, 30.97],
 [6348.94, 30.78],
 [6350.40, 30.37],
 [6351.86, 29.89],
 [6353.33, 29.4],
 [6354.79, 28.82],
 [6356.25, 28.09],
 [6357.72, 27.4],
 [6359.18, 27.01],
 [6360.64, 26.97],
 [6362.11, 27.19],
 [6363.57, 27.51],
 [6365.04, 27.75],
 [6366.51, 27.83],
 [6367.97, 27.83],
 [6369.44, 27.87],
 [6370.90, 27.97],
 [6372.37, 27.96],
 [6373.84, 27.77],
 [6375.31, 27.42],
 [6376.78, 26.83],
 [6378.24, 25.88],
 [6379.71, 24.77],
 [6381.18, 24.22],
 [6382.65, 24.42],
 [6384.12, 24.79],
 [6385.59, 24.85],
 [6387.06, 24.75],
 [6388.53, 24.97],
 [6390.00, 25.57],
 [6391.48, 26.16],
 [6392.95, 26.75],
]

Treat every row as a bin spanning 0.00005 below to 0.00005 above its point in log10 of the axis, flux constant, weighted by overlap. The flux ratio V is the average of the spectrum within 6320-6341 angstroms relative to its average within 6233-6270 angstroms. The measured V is 1.50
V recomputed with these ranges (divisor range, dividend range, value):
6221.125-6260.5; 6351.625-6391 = 1.52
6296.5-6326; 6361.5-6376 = 1.05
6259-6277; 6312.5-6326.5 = 1.30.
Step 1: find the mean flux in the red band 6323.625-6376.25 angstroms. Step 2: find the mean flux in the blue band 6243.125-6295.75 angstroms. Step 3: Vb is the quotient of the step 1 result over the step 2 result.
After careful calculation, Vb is 1.37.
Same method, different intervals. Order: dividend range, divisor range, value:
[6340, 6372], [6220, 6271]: 1.57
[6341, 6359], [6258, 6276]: 1.42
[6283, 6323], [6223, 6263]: 1.41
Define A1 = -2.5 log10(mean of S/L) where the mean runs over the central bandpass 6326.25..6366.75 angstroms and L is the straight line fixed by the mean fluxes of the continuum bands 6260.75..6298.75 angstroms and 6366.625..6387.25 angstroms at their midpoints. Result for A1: -0.16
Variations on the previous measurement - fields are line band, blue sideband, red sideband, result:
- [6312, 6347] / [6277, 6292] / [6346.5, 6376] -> -0.100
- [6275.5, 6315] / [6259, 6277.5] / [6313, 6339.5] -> 0.012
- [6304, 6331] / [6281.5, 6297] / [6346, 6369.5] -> -0.072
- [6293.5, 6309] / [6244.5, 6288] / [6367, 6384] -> -0.096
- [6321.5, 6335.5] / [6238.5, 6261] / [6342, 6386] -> -0.132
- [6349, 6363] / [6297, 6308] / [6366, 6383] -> -0.086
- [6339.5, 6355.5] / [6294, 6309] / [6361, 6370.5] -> -0.127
